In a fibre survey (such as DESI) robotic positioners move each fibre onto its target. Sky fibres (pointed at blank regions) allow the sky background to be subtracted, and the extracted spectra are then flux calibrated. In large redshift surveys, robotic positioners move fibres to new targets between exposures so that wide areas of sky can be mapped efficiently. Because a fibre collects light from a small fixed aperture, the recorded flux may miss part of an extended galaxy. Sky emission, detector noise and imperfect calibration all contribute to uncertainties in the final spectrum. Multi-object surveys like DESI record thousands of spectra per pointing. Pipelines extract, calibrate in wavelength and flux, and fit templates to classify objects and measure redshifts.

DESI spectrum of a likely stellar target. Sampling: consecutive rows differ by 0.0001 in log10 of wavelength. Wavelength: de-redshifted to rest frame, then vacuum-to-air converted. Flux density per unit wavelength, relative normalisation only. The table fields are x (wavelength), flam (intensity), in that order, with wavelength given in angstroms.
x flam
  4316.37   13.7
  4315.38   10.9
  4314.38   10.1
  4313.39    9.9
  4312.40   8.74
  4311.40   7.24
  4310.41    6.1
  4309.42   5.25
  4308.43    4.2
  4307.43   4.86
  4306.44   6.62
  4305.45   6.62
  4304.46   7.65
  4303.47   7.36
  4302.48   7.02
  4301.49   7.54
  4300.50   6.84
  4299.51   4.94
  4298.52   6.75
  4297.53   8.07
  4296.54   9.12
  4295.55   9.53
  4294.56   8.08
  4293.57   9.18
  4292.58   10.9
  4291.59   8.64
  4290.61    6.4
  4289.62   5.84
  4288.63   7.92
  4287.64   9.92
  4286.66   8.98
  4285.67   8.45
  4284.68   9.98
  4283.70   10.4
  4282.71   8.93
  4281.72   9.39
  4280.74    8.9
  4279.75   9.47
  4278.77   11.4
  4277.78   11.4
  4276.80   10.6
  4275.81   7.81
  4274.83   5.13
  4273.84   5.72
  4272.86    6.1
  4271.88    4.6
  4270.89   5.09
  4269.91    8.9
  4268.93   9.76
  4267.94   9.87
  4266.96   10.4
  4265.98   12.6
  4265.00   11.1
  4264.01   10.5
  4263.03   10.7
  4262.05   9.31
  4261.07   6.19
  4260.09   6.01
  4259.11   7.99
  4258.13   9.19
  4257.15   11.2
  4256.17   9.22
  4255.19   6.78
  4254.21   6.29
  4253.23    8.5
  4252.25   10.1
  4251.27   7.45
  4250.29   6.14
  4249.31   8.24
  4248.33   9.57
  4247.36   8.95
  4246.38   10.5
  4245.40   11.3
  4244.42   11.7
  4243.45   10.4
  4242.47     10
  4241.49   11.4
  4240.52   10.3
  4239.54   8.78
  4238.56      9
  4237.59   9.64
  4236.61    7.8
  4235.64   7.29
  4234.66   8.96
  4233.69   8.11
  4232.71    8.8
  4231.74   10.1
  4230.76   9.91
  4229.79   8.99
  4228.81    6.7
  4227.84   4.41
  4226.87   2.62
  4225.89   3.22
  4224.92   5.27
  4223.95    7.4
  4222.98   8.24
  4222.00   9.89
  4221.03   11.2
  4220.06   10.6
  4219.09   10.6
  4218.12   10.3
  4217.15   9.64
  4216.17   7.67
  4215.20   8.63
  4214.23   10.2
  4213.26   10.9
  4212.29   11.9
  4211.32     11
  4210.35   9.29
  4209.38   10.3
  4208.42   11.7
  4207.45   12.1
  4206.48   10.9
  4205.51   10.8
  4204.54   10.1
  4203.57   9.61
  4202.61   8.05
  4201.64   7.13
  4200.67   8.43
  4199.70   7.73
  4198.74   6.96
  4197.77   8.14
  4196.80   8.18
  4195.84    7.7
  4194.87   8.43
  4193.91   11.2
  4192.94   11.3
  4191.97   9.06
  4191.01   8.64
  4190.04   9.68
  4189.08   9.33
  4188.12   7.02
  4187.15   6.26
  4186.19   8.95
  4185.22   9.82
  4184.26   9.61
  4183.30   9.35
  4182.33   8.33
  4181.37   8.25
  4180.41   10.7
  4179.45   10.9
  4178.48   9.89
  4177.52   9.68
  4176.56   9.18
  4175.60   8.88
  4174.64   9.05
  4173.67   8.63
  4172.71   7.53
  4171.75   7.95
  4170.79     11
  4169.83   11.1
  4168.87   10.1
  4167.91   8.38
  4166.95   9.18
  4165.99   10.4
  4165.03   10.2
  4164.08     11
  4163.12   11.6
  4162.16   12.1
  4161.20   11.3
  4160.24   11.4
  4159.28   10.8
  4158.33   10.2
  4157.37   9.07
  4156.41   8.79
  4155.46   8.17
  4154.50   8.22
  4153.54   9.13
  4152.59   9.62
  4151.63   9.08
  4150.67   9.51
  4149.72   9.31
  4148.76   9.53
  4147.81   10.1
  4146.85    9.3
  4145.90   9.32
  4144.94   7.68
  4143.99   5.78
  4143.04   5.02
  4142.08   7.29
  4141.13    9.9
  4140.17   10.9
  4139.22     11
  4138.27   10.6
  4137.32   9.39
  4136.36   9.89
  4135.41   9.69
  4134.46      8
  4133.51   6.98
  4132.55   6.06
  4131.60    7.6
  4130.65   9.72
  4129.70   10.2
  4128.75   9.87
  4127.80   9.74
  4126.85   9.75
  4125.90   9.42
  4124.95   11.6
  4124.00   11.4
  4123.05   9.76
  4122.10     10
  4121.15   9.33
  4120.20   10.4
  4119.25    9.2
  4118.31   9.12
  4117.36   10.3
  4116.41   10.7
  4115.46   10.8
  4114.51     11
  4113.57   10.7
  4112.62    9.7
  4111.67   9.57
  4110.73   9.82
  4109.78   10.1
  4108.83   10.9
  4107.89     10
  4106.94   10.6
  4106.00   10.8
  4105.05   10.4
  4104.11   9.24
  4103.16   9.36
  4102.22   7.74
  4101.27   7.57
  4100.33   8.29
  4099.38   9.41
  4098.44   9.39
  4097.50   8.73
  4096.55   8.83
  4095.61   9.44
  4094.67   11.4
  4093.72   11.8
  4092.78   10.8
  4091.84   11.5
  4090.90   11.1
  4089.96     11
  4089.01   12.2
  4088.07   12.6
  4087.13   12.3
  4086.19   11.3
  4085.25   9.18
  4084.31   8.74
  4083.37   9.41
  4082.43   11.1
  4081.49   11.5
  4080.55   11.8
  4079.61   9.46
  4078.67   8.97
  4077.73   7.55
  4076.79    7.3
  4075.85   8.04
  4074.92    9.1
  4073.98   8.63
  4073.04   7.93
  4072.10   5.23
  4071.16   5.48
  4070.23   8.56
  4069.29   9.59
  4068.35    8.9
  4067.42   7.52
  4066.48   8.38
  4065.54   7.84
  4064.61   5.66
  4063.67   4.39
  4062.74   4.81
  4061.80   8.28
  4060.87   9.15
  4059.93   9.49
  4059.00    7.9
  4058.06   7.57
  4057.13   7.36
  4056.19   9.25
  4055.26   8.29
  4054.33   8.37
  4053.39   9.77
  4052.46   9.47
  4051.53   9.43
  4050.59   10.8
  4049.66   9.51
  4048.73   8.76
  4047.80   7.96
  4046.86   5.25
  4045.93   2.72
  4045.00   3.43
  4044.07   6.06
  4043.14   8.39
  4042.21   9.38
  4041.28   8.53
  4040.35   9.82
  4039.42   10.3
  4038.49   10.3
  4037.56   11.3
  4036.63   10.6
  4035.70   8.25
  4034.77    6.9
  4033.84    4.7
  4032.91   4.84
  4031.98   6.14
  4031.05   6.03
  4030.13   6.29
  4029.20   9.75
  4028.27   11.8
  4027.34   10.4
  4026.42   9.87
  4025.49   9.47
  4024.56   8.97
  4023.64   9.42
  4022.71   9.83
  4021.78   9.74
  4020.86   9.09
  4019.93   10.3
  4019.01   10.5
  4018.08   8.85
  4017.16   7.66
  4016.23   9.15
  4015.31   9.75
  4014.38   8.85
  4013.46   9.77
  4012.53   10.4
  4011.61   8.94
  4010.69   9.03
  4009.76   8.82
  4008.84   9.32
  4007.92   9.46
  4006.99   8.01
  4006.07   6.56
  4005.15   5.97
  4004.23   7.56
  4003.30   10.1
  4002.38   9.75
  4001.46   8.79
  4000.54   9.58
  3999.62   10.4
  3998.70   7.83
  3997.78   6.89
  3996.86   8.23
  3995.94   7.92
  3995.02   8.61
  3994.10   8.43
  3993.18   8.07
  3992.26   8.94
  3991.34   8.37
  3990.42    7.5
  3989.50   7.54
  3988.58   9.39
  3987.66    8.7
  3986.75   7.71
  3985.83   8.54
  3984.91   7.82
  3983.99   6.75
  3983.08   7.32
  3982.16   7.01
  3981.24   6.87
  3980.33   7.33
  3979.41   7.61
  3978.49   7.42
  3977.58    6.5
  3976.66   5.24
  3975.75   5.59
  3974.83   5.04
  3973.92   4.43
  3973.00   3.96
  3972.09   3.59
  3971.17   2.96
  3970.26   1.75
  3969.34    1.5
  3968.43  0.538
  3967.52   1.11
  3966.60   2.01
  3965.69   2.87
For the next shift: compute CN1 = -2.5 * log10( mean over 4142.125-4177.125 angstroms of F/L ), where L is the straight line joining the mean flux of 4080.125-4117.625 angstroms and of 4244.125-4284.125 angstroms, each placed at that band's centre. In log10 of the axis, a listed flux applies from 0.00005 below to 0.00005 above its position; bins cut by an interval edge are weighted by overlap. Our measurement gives 0.04 mag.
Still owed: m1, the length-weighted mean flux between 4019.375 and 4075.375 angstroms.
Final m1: 8.19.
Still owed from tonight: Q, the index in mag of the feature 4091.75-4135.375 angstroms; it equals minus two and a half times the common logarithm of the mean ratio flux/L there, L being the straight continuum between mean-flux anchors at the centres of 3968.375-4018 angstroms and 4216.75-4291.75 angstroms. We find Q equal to -0.20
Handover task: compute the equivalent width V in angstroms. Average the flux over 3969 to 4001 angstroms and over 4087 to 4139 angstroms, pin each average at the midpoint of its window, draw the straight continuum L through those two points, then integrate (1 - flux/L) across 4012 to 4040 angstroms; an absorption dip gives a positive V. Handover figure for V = -4.0 angstroms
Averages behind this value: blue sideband 6.92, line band 8.98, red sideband 9.91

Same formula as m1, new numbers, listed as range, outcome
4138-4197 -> 9.35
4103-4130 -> 10.1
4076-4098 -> 10.3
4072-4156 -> 9.57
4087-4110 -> 10.2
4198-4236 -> 8.86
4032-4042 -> 8.46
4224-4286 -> 8.62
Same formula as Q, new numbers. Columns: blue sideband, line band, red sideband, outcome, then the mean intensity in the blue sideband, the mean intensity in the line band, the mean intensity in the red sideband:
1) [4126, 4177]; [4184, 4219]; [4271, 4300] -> -0.050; 9.33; 9.37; 8.32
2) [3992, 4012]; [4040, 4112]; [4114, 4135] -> 0.031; 8.5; 8.91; 9.59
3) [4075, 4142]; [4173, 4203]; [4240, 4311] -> 0.042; 9.87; 8.84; 8.44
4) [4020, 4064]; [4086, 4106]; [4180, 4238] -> -0.201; 8.29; 10.2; 8.88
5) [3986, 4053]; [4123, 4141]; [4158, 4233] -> -0.066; 8.55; 9.56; 9.25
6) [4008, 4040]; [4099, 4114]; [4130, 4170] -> -0.048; 8.99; 9.63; 9.34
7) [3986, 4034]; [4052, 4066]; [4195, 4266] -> 0.114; 8.64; 7.84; 8.97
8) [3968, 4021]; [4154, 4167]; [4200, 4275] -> -0.203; 7.56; 10.2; 8.89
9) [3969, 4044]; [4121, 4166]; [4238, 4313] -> -0.151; 8.02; 9.47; 8.45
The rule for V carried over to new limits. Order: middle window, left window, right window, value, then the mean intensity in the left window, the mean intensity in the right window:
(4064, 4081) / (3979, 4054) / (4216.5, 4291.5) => 0.86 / 8.45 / 8.69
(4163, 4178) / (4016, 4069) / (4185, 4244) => -1.33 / 8.29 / 8.96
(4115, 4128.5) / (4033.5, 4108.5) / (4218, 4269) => -1.90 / 8.87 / 8.84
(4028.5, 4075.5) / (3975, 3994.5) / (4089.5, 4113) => 5.37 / 7.51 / 9.9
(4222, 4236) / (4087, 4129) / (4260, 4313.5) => 2.48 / 10.2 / 8.16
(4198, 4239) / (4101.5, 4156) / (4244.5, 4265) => 0.67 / 9.43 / 8.82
